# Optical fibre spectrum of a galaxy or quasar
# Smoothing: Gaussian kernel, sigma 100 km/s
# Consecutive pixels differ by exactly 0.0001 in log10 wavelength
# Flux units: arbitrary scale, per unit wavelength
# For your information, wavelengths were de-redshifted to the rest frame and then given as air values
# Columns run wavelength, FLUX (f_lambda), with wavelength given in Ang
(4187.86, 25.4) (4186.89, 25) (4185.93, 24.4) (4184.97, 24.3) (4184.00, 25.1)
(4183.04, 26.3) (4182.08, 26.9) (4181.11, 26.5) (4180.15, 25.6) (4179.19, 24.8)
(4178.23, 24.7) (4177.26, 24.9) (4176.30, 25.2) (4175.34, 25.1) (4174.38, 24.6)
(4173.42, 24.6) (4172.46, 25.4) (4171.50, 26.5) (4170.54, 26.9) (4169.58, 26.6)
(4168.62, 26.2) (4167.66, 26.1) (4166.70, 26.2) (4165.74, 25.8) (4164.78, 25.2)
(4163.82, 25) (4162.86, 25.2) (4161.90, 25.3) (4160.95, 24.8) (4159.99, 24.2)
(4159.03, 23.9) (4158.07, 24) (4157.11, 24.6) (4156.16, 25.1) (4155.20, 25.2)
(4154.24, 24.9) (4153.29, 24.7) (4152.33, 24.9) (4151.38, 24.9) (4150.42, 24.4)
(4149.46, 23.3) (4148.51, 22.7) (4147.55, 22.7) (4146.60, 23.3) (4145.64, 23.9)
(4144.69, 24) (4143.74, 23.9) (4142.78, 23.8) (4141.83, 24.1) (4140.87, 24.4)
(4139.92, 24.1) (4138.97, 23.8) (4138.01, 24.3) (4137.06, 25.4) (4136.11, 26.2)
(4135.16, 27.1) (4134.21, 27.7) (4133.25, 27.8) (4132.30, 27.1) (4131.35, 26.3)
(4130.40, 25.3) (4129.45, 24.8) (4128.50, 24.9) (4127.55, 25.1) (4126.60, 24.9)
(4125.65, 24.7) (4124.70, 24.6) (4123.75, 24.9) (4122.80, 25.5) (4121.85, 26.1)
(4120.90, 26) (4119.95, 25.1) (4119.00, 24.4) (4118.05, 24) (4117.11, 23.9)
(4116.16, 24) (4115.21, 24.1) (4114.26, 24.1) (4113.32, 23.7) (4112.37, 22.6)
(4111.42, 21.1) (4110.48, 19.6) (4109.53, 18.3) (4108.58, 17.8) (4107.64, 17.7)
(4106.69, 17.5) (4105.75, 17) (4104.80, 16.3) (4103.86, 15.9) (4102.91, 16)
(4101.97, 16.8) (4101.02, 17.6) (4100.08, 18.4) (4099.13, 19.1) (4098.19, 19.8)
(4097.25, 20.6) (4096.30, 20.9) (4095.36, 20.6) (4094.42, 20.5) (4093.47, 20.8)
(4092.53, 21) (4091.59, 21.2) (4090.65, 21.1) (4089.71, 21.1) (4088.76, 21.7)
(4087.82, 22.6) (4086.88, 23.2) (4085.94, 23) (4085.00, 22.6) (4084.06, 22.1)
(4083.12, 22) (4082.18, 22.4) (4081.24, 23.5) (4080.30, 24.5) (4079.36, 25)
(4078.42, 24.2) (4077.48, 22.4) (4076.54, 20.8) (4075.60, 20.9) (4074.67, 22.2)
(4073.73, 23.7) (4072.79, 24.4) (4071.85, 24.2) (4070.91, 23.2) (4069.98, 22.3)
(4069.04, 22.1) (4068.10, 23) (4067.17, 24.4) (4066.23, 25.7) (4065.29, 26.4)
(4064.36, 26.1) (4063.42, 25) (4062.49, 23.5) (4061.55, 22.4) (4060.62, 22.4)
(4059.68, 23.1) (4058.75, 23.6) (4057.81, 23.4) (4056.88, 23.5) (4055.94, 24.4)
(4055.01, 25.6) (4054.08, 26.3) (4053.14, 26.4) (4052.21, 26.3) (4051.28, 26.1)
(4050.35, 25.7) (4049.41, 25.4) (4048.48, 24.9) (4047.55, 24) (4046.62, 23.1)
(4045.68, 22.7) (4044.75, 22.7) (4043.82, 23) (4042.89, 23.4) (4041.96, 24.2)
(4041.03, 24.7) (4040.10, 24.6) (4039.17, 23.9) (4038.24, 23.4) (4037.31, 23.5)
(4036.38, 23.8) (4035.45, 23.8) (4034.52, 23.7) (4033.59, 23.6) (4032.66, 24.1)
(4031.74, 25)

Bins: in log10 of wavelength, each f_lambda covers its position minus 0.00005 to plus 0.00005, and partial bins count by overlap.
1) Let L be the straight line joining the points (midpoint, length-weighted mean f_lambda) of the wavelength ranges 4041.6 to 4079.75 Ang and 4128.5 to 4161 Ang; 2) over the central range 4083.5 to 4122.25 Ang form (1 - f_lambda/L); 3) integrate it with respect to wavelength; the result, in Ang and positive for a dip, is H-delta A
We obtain 5.4 Ang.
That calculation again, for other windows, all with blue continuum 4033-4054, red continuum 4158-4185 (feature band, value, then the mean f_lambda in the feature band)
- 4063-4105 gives 4.74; 21.8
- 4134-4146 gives 0.17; 24.8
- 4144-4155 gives 0.53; 24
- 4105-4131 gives 2.04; 23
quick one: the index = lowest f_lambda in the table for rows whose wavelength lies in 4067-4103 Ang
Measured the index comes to 16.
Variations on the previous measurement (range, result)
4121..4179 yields 22.7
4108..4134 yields 17.8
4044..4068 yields 22.4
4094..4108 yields 15.9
